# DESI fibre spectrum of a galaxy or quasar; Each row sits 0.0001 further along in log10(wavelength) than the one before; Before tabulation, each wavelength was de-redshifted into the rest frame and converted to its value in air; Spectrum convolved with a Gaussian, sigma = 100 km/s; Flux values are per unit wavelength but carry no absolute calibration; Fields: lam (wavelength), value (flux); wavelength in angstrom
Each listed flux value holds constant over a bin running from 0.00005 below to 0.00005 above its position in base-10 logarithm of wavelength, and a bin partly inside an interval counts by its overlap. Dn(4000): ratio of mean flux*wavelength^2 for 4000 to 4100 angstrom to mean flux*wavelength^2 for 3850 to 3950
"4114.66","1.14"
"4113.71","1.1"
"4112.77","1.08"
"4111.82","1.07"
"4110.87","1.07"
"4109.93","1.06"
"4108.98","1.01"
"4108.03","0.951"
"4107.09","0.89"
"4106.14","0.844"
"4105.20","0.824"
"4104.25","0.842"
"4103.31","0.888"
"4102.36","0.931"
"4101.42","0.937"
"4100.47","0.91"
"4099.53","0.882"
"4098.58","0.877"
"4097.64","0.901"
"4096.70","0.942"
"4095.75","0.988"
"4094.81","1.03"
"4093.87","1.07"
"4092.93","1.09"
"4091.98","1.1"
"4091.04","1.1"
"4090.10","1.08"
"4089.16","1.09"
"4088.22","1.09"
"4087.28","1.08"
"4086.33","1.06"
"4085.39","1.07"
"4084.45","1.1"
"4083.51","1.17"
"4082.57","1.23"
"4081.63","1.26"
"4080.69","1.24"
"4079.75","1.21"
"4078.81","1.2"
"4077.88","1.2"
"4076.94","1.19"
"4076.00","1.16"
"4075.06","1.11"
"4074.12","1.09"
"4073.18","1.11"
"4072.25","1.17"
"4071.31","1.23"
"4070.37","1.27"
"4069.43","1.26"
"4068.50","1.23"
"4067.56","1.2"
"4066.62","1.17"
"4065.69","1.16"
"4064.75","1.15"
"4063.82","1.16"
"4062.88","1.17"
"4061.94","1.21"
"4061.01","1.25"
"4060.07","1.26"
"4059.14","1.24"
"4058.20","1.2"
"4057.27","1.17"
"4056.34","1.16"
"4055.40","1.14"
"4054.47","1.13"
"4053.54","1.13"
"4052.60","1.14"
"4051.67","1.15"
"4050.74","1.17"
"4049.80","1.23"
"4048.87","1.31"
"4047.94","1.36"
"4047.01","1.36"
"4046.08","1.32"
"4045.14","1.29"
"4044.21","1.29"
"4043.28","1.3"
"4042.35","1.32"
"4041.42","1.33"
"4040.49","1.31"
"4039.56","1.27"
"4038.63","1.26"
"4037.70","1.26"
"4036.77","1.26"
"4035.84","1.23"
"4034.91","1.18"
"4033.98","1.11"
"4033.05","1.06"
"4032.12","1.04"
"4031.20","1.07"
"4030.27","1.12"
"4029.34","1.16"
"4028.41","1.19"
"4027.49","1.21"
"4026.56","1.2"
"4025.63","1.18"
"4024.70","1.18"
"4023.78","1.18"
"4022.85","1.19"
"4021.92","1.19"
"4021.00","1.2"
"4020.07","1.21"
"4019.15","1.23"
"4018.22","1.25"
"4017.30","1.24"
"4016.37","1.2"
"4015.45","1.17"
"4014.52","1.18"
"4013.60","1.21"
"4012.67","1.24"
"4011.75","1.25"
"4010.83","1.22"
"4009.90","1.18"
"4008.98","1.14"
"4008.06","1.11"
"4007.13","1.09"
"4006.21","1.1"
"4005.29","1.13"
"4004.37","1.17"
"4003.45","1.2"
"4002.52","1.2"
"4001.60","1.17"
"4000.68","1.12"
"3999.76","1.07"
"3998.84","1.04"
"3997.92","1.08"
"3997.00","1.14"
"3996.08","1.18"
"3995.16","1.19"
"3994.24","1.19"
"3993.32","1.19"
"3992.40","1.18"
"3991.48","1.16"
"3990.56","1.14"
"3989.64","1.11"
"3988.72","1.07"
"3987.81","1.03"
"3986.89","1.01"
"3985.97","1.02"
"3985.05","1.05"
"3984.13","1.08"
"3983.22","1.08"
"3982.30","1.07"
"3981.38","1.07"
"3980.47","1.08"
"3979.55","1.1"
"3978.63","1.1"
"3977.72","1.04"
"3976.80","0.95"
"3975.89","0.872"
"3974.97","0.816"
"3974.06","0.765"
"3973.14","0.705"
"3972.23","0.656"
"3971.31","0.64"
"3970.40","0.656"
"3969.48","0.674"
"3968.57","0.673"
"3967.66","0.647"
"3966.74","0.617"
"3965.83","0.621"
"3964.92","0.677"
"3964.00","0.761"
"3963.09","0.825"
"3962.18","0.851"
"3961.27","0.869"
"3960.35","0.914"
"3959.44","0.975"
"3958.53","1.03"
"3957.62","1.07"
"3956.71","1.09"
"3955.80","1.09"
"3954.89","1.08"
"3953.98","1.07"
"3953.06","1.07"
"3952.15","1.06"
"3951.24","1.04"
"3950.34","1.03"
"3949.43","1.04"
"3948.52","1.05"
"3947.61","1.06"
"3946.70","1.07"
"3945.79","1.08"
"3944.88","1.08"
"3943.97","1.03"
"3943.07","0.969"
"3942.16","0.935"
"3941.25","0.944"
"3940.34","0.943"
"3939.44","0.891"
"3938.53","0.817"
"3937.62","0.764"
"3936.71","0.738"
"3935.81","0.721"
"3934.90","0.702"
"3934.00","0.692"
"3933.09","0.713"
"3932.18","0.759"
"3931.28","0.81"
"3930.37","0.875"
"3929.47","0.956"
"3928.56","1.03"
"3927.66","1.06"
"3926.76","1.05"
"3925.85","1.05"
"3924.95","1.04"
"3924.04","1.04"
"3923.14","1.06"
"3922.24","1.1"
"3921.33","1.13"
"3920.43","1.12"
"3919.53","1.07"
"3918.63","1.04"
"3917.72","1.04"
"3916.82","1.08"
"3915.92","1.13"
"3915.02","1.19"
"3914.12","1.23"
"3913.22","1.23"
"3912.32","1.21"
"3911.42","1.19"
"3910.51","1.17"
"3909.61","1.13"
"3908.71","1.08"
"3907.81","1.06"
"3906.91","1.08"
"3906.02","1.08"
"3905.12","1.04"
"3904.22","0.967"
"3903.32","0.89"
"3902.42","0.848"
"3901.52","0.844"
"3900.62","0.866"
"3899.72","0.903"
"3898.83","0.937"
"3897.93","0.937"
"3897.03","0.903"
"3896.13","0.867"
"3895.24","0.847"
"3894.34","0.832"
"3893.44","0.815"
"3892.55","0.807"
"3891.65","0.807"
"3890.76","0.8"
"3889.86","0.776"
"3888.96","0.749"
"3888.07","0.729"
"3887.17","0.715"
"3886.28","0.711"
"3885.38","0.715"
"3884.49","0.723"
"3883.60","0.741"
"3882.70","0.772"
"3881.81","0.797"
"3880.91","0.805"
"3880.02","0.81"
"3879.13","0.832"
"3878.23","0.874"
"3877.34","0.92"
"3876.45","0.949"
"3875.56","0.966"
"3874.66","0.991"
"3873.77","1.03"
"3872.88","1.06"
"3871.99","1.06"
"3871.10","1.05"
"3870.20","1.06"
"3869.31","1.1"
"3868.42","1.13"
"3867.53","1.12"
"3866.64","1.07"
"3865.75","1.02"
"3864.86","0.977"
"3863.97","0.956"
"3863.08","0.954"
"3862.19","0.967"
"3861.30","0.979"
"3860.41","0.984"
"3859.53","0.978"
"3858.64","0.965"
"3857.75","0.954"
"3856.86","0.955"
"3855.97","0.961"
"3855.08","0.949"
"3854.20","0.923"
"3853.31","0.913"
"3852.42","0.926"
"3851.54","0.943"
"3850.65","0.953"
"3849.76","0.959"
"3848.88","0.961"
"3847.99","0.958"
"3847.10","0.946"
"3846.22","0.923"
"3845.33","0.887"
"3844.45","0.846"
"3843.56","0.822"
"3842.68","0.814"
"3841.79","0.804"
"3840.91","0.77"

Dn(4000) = 1.33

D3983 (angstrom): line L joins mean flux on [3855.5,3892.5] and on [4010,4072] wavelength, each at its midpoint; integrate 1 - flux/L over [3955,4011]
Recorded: 5.8 angstrom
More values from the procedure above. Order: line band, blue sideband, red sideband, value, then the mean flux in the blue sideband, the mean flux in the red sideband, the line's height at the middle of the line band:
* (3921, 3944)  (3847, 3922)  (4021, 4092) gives 2.5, 0.959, 1.19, 1.02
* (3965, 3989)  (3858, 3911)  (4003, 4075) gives 4.6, 0.925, 1.2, 1.09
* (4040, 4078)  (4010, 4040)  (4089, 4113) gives -4.1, 1.19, 0.976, 1.1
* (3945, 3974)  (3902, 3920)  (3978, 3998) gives 5.4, 1.09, 1.11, 1.1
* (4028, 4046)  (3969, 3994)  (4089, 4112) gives -4.5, 0.976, 0.972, 0.974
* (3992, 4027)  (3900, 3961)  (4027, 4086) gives -1.4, 1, 1.2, 1.13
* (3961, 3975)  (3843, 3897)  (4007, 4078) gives 4.7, 0.909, 1.2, 1.08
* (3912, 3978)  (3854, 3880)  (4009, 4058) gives 9.3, 0.989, 1.21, 1.09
